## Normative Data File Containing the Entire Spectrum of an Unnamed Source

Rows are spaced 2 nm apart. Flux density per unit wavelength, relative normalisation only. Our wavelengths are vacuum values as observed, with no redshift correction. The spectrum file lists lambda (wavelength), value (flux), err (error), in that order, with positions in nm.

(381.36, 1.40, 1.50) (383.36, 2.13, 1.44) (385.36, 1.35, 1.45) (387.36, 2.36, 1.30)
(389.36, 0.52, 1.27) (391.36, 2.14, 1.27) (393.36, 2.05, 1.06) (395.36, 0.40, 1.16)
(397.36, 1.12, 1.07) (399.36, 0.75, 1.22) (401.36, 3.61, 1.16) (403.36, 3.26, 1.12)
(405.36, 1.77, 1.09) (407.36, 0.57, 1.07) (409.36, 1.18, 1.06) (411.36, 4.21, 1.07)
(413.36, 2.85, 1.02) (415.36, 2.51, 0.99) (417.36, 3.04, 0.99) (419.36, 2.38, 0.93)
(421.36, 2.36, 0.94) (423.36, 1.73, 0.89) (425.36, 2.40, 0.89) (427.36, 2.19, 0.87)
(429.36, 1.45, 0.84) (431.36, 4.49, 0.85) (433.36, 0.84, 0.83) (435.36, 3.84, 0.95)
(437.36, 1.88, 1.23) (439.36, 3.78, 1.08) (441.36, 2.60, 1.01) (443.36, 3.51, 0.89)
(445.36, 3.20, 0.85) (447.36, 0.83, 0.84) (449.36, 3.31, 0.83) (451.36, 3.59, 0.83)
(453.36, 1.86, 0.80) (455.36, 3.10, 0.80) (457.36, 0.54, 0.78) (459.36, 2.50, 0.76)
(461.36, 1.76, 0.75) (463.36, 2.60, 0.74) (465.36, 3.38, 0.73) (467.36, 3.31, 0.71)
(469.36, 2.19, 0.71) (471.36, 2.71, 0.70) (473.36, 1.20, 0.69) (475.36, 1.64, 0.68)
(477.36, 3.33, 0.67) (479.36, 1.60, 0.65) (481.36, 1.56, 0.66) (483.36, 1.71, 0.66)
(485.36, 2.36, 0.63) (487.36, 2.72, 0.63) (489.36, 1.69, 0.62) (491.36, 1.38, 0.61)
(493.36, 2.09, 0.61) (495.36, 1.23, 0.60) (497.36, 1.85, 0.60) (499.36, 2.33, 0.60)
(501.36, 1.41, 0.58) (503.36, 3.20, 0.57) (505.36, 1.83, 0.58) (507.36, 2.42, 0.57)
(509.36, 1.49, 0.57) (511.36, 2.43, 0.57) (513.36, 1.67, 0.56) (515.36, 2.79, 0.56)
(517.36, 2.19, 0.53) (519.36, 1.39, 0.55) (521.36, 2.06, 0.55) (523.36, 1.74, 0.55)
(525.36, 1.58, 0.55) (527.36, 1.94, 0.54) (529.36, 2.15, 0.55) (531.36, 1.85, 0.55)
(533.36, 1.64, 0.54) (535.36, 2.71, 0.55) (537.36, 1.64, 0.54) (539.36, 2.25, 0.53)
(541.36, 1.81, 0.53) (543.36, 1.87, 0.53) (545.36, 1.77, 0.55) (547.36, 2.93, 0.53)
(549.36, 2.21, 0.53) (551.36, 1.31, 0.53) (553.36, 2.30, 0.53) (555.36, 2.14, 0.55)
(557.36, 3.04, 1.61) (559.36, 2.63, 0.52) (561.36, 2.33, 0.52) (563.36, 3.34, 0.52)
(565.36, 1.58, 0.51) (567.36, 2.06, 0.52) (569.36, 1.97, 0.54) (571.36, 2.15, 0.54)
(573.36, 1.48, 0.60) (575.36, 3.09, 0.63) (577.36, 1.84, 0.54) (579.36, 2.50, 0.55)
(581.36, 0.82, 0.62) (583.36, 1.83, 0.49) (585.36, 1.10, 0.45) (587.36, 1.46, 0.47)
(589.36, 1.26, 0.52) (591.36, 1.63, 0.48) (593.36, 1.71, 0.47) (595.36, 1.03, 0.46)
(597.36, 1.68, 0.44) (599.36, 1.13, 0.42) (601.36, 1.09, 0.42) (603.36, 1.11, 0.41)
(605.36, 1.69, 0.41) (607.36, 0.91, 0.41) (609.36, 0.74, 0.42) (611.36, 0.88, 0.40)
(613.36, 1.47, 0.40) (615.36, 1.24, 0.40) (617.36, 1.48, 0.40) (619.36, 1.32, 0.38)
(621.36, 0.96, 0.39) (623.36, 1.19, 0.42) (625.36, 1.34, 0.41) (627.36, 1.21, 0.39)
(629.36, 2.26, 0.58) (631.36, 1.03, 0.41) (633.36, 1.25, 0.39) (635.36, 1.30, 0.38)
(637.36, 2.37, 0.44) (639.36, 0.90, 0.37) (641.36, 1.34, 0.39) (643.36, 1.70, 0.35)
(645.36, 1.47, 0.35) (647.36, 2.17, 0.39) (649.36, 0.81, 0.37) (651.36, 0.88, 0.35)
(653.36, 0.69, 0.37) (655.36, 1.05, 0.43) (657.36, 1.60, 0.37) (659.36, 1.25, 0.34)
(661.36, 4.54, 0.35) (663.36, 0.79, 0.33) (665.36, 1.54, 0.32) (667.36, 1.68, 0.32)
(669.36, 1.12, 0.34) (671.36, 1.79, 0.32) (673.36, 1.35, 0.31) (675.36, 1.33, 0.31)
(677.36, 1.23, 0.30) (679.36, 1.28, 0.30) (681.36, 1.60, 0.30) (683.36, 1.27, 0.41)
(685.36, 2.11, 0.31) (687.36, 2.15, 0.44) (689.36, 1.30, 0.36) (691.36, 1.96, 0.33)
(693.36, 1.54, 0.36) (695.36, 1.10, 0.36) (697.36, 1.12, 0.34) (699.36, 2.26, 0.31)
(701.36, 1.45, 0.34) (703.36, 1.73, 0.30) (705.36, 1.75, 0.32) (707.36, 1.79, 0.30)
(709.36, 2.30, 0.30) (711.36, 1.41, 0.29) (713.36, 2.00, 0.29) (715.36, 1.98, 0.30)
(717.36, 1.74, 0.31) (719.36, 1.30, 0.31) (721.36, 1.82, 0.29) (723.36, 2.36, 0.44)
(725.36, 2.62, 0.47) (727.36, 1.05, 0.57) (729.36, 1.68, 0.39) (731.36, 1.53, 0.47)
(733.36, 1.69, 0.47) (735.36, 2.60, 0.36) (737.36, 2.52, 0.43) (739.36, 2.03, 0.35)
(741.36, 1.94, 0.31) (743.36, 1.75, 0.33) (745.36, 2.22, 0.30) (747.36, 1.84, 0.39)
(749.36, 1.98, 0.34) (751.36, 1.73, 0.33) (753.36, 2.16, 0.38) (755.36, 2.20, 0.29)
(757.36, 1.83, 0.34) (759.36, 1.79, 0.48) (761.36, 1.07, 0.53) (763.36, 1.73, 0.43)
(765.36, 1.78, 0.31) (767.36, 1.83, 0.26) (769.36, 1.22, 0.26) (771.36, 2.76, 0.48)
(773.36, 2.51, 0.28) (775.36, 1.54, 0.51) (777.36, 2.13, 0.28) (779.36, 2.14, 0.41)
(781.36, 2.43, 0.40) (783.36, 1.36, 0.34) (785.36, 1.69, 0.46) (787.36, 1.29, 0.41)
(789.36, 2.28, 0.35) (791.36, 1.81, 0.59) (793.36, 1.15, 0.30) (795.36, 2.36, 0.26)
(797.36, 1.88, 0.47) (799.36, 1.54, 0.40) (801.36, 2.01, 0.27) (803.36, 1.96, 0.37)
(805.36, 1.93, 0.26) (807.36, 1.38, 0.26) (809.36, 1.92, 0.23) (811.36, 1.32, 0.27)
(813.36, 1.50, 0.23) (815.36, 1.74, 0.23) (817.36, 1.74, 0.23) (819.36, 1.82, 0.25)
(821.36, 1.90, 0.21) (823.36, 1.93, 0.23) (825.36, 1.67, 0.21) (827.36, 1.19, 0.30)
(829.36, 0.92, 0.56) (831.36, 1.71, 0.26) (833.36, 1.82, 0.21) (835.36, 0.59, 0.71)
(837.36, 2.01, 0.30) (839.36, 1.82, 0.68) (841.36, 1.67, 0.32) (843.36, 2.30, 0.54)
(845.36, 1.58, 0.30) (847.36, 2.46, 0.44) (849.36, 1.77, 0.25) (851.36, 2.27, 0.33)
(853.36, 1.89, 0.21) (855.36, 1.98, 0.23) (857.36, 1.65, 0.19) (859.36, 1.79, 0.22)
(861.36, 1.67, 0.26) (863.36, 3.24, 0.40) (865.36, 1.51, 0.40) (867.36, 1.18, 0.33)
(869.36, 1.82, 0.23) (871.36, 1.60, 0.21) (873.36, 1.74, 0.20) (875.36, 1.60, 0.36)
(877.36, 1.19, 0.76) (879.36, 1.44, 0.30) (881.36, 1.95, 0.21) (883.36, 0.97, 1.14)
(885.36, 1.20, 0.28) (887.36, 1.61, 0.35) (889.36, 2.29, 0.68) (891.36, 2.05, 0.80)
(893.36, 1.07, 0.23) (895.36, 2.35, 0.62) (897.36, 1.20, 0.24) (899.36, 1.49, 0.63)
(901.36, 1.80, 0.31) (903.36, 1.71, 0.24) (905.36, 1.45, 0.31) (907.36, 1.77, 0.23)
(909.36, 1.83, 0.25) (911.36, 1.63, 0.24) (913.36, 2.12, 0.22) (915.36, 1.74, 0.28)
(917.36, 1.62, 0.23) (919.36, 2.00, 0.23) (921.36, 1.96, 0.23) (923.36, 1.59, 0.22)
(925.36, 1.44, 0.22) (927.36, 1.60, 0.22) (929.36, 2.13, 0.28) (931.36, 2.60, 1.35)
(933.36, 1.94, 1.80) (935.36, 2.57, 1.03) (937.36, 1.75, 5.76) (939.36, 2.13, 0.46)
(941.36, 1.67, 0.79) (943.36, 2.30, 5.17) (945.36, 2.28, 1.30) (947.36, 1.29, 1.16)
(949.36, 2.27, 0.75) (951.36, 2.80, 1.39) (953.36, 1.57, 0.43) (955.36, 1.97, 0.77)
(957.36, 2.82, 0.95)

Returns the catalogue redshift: 0.775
